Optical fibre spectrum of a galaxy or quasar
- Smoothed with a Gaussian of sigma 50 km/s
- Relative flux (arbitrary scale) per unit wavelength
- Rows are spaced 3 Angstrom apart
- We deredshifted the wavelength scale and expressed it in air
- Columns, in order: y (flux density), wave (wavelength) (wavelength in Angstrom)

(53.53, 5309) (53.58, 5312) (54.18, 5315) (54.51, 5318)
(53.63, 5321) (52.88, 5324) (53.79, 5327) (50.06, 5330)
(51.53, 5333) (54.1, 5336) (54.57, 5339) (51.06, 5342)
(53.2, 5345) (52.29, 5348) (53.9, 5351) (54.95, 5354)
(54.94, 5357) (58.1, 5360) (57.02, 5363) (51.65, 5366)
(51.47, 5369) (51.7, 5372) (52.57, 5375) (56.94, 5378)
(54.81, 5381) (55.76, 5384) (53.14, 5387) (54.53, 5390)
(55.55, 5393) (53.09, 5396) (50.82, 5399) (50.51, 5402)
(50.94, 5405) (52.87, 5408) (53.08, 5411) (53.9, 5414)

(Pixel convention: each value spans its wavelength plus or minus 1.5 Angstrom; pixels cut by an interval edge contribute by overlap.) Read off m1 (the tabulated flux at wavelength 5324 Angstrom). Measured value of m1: 52.88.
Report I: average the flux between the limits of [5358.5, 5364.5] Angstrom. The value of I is 57.6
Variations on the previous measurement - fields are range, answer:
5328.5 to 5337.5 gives 51.9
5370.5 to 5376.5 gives 52.1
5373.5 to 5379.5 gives 54.8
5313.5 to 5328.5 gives 53.8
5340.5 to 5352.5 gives 52.6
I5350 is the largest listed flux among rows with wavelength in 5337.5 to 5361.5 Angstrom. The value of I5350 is 58.1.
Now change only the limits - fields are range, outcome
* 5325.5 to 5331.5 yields 53.79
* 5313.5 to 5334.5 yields 54.51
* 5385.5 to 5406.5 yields 55.55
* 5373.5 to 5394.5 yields 56.94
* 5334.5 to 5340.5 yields 54.57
